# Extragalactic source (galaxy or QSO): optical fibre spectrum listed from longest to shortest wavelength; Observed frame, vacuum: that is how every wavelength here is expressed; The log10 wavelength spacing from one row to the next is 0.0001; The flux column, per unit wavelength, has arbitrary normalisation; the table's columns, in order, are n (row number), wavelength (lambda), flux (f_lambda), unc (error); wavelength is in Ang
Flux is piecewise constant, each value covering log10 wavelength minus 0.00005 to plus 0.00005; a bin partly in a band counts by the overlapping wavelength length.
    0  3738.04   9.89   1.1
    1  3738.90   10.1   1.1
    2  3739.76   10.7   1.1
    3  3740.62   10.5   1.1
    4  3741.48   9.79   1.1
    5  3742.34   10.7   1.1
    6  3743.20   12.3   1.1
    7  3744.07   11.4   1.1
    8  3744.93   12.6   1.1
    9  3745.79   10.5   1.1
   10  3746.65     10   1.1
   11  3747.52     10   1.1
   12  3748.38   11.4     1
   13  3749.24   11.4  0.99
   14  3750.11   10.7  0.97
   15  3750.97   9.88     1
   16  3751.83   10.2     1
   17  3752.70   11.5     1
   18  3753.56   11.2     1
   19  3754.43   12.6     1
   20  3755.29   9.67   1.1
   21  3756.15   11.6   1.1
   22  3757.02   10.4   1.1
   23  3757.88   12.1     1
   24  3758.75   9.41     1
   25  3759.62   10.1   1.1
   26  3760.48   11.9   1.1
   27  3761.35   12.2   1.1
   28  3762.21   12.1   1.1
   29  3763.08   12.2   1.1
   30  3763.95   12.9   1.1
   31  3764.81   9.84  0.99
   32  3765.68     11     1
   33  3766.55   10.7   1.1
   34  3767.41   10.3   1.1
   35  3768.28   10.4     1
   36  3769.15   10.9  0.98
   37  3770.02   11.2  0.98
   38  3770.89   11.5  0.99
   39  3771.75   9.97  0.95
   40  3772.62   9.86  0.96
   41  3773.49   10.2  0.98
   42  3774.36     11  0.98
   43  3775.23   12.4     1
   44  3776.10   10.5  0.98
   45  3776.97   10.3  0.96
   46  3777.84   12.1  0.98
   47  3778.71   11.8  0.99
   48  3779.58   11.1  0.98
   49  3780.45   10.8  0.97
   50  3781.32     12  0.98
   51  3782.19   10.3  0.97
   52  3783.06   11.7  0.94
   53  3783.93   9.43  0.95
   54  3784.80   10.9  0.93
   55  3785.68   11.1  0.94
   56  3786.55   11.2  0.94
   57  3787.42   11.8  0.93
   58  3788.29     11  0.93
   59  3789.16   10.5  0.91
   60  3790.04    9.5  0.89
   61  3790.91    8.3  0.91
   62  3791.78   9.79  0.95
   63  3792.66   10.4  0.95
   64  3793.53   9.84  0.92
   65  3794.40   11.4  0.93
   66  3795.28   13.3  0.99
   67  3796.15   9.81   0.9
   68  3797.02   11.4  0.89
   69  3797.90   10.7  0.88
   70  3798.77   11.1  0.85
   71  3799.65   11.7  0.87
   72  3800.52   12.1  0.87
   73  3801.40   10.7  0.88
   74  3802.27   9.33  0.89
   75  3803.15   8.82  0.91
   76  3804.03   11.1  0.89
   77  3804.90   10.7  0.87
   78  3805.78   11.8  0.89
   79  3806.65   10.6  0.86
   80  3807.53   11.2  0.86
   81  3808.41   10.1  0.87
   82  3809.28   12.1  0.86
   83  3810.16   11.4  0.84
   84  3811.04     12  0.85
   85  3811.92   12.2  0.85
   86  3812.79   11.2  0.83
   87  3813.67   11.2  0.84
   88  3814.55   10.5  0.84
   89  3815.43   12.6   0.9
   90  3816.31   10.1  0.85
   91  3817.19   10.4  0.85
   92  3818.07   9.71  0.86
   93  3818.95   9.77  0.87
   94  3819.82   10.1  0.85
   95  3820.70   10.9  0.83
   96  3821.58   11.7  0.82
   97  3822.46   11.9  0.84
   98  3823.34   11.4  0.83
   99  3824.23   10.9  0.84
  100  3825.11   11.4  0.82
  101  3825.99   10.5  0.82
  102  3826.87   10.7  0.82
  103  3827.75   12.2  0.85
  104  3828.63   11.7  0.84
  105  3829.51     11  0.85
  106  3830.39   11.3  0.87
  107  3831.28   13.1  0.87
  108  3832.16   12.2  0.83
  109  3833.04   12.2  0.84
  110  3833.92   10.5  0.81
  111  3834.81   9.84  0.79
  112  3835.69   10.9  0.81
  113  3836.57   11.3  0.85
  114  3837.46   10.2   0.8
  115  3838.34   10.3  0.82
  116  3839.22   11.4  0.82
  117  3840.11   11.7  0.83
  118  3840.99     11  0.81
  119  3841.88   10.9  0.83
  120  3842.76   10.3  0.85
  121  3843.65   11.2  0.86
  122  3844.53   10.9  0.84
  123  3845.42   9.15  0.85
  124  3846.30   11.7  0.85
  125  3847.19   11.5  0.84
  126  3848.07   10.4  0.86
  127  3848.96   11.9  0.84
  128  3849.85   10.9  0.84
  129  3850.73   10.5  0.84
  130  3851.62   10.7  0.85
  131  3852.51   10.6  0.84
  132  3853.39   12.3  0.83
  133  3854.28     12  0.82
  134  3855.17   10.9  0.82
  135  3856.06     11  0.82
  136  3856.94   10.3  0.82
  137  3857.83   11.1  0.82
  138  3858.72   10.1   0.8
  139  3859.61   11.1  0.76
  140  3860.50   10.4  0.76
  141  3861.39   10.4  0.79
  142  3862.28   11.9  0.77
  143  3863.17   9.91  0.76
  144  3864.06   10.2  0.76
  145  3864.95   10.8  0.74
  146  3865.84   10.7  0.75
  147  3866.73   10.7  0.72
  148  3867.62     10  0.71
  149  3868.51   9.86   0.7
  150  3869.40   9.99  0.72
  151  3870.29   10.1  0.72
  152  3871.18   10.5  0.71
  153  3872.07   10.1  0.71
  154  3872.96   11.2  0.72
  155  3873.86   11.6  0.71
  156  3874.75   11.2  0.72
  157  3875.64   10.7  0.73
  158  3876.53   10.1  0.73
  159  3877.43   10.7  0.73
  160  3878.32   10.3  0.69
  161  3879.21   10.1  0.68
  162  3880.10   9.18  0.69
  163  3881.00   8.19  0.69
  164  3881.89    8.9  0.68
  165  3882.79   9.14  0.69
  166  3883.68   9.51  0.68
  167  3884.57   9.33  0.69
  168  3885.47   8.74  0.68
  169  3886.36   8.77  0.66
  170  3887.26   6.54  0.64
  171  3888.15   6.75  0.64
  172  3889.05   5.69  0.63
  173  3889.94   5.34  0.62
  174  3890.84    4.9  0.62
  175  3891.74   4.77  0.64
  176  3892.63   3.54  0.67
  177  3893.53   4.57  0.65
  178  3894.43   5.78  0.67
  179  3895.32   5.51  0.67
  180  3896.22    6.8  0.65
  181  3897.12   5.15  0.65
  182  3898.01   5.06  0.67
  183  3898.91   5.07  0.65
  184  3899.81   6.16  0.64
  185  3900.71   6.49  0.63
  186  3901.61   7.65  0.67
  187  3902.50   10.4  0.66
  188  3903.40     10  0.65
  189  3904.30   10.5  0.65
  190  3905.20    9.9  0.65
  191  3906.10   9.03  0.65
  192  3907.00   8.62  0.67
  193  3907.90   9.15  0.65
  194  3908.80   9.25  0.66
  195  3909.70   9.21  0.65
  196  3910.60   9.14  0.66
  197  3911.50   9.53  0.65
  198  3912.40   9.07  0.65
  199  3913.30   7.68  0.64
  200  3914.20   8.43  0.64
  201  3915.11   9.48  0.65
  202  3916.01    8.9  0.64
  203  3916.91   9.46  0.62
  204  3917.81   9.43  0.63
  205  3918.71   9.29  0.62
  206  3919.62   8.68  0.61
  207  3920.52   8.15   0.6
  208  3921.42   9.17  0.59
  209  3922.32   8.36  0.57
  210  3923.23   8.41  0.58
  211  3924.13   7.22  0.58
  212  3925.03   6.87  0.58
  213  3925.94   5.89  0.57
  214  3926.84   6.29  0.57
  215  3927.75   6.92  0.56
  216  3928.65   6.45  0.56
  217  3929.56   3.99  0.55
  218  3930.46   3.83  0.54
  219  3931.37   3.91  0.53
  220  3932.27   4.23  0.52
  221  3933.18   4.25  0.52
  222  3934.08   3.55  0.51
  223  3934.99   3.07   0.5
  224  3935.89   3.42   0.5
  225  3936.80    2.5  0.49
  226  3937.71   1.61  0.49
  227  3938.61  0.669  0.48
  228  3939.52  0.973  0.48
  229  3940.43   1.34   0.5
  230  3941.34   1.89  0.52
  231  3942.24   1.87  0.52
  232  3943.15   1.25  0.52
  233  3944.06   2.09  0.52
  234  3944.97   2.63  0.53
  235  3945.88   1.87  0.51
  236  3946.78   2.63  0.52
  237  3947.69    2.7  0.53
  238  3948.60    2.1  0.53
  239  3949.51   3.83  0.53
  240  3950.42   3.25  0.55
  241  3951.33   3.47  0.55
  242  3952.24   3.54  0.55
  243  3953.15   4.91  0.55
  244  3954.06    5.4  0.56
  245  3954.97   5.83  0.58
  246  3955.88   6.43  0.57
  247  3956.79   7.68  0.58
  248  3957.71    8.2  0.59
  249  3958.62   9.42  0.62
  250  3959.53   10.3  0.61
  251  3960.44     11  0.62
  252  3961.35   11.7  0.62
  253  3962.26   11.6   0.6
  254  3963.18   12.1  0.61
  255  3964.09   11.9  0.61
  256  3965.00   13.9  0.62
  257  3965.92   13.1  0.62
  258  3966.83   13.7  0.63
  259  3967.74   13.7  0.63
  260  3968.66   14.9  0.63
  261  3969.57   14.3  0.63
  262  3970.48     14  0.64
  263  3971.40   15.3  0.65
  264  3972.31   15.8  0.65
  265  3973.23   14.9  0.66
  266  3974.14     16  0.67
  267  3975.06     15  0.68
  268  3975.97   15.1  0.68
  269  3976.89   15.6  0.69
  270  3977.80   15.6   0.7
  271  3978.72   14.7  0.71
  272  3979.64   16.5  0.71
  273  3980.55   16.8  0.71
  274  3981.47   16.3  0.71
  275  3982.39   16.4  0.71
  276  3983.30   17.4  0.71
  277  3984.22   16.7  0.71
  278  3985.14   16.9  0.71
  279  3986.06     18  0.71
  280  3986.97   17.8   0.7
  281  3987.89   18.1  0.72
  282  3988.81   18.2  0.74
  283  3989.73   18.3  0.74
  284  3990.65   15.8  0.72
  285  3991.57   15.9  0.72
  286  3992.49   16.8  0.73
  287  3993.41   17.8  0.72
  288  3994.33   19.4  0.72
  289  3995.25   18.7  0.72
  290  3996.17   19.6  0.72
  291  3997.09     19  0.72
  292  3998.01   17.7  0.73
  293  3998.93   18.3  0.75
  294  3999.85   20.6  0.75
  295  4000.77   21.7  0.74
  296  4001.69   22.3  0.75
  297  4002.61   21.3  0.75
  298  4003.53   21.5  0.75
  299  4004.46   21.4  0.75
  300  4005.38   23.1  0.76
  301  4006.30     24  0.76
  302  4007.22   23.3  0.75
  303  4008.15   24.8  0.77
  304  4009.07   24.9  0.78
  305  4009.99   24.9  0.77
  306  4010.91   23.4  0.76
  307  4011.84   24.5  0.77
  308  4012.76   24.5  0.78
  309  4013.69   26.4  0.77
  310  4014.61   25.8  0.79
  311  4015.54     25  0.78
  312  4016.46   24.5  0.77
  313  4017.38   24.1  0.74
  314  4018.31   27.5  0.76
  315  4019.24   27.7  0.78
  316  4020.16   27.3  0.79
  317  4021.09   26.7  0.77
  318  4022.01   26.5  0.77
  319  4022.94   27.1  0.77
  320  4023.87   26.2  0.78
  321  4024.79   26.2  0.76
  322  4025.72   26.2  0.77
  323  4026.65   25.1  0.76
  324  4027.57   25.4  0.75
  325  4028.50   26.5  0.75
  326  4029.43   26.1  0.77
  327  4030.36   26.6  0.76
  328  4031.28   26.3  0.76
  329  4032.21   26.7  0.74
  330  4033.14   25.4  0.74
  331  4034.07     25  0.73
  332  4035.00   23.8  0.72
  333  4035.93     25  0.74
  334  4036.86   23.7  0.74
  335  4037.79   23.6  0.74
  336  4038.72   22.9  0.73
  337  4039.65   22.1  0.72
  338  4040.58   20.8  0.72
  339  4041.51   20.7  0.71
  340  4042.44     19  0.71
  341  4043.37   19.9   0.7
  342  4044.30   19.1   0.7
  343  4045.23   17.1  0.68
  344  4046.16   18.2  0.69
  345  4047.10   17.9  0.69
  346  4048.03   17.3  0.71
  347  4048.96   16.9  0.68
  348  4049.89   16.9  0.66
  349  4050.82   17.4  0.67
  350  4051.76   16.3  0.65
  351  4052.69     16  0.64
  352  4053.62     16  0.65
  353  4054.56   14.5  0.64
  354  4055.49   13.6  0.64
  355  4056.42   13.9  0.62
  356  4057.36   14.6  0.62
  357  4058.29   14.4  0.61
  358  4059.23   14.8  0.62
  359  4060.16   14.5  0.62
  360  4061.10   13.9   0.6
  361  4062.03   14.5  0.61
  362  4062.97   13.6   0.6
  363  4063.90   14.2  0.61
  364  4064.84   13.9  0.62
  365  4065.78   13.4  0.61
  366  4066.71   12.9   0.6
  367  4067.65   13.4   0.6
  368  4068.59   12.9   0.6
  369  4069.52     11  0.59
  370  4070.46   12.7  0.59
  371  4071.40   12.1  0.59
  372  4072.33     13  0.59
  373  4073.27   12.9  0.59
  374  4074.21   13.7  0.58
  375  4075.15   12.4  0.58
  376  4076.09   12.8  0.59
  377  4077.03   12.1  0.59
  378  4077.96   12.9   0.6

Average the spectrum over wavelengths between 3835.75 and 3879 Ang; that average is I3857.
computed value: 10.8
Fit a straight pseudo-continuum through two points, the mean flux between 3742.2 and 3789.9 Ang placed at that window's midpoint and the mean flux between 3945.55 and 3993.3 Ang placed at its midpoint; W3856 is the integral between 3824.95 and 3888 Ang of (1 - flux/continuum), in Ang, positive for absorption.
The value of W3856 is 5.3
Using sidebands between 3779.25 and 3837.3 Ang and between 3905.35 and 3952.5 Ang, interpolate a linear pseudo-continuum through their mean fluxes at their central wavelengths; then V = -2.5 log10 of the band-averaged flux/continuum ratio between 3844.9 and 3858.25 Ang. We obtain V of -0.21 mag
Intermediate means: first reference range 11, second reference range 5.58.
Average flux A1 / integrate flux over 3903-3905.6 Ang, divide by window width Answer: 10.1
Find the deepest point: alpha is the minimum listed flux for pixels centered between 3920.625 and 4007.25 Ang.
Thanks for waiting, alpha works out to 0.669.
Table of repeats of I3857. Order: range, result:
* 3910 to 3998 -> 9.92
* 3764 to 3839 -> 10.9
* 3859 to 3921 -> 8.75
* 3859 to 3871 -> 10.5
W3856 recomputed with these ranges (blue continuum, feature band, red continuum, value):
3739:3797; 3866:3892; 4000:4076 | 9.90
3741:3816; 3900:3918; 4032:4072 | 6.39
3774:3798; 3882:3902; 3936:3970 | 4.05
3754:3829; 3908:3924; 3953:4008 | 5.92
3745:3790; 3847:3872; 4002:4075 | 6.05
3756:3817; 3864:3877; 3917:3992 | -0.49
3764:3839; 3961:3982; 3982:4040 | 6.13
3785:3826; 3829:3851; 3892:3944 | -3.66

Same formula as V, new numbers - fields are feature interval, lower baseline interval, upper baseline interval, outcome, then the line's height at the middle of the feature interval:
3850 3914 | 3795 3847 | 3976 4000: 0.41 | 13.3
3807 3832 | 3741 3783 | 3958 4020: 0.15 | 12.9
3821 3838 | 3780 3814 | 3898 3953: -0.17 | 9.62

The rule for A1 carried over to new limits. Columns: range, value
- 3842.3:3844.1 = 10.8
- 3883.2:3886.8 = 9.11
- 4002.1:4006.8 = 22.3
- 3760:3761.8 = 12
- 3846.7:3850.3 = 11.2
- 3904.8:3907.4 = 9.18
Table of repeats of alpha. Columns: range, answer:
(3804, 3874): 9.15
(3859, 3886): 8.19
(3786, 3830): 8.3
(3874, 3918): 3.54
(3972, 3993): 14.7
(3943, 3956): 1.25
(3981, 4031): 15.8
